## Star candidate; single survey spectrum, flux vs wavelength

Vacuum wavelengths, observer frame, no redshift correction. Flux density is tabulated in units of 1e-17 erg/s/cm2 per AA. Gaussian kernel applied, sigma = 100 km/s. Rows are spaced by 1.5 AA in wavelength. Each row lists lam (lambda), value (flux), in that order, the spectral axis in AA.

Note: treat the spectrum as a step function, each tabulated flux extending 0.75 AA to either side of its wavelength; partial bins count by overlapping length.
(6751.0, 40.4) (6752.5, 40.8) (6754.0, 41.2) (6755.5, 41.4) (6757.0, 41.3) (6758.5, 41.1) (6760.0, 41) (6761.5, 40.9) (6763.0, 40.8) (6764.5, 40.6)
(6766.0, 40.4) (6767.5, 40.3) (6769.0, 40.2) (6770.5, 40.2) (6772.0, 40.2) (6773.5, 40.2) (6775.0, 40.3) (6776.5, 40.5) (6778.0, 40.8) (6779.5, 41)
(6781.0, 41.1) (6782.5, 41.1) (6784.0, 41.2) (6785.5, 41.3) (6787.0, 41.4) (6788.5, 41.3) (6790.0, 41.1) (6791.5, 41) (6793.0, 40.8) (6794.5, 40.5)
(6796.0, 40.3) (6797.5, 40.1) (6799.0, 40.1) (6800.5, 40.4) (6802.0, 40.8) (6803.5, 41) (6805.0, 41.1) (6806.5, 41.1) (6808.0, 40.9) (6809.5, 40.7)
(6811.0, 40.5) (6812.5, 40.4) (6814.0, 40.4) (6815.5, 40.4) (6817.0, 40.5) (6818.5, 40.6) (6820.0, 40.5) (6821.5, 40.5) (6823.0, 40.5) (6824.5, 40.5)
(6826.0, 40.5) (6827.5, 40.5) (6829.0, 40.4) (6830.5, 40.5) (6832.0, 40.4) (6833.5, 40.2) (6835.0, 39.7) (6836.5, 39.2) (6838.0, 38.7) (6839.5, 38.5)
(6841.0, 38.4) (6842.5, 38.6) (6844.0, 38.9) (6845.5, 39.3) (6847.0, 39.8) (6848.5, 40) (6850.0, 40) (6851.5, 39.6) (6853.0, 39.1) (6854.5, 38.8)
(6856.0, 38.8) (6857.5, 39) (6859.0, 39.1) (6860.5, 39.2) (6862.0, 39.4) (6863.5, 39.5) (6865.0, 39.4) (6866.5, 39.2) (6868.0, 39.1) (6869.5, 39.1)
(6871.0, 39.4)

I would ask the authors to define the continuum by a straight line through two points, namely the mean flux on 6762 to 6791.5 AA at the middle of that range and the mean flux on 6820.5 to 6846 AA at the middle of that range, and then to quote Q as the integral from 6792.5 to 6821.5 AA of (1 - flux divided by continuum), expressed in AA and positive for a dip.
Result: -0.3 AA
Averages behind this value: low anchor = 40.7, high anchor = 39.7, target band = 40.6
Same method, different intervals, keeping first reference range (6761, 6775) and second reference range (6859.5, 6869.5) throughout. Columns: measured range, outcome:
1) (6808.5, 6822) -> -0.2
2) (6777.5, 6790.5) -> -0.3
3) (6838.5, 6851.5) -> 0.1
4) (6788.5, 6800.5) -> -0.1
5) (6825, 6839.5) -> -0.1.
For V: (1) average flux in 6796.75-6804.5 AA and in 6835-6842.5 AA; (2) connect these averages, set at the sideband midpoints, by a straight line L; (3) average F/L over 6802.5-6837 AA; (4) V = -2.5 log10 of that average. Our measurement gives -0.023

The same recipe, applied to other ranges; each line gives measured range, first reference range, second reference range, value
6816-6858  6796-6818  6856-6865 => 0.003 mag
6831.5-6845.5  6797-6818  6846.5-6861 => 0.016 mag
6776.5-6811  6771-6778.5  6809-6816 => -0.011 mag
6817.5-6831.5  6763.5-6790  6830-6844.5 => -0.024 mag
